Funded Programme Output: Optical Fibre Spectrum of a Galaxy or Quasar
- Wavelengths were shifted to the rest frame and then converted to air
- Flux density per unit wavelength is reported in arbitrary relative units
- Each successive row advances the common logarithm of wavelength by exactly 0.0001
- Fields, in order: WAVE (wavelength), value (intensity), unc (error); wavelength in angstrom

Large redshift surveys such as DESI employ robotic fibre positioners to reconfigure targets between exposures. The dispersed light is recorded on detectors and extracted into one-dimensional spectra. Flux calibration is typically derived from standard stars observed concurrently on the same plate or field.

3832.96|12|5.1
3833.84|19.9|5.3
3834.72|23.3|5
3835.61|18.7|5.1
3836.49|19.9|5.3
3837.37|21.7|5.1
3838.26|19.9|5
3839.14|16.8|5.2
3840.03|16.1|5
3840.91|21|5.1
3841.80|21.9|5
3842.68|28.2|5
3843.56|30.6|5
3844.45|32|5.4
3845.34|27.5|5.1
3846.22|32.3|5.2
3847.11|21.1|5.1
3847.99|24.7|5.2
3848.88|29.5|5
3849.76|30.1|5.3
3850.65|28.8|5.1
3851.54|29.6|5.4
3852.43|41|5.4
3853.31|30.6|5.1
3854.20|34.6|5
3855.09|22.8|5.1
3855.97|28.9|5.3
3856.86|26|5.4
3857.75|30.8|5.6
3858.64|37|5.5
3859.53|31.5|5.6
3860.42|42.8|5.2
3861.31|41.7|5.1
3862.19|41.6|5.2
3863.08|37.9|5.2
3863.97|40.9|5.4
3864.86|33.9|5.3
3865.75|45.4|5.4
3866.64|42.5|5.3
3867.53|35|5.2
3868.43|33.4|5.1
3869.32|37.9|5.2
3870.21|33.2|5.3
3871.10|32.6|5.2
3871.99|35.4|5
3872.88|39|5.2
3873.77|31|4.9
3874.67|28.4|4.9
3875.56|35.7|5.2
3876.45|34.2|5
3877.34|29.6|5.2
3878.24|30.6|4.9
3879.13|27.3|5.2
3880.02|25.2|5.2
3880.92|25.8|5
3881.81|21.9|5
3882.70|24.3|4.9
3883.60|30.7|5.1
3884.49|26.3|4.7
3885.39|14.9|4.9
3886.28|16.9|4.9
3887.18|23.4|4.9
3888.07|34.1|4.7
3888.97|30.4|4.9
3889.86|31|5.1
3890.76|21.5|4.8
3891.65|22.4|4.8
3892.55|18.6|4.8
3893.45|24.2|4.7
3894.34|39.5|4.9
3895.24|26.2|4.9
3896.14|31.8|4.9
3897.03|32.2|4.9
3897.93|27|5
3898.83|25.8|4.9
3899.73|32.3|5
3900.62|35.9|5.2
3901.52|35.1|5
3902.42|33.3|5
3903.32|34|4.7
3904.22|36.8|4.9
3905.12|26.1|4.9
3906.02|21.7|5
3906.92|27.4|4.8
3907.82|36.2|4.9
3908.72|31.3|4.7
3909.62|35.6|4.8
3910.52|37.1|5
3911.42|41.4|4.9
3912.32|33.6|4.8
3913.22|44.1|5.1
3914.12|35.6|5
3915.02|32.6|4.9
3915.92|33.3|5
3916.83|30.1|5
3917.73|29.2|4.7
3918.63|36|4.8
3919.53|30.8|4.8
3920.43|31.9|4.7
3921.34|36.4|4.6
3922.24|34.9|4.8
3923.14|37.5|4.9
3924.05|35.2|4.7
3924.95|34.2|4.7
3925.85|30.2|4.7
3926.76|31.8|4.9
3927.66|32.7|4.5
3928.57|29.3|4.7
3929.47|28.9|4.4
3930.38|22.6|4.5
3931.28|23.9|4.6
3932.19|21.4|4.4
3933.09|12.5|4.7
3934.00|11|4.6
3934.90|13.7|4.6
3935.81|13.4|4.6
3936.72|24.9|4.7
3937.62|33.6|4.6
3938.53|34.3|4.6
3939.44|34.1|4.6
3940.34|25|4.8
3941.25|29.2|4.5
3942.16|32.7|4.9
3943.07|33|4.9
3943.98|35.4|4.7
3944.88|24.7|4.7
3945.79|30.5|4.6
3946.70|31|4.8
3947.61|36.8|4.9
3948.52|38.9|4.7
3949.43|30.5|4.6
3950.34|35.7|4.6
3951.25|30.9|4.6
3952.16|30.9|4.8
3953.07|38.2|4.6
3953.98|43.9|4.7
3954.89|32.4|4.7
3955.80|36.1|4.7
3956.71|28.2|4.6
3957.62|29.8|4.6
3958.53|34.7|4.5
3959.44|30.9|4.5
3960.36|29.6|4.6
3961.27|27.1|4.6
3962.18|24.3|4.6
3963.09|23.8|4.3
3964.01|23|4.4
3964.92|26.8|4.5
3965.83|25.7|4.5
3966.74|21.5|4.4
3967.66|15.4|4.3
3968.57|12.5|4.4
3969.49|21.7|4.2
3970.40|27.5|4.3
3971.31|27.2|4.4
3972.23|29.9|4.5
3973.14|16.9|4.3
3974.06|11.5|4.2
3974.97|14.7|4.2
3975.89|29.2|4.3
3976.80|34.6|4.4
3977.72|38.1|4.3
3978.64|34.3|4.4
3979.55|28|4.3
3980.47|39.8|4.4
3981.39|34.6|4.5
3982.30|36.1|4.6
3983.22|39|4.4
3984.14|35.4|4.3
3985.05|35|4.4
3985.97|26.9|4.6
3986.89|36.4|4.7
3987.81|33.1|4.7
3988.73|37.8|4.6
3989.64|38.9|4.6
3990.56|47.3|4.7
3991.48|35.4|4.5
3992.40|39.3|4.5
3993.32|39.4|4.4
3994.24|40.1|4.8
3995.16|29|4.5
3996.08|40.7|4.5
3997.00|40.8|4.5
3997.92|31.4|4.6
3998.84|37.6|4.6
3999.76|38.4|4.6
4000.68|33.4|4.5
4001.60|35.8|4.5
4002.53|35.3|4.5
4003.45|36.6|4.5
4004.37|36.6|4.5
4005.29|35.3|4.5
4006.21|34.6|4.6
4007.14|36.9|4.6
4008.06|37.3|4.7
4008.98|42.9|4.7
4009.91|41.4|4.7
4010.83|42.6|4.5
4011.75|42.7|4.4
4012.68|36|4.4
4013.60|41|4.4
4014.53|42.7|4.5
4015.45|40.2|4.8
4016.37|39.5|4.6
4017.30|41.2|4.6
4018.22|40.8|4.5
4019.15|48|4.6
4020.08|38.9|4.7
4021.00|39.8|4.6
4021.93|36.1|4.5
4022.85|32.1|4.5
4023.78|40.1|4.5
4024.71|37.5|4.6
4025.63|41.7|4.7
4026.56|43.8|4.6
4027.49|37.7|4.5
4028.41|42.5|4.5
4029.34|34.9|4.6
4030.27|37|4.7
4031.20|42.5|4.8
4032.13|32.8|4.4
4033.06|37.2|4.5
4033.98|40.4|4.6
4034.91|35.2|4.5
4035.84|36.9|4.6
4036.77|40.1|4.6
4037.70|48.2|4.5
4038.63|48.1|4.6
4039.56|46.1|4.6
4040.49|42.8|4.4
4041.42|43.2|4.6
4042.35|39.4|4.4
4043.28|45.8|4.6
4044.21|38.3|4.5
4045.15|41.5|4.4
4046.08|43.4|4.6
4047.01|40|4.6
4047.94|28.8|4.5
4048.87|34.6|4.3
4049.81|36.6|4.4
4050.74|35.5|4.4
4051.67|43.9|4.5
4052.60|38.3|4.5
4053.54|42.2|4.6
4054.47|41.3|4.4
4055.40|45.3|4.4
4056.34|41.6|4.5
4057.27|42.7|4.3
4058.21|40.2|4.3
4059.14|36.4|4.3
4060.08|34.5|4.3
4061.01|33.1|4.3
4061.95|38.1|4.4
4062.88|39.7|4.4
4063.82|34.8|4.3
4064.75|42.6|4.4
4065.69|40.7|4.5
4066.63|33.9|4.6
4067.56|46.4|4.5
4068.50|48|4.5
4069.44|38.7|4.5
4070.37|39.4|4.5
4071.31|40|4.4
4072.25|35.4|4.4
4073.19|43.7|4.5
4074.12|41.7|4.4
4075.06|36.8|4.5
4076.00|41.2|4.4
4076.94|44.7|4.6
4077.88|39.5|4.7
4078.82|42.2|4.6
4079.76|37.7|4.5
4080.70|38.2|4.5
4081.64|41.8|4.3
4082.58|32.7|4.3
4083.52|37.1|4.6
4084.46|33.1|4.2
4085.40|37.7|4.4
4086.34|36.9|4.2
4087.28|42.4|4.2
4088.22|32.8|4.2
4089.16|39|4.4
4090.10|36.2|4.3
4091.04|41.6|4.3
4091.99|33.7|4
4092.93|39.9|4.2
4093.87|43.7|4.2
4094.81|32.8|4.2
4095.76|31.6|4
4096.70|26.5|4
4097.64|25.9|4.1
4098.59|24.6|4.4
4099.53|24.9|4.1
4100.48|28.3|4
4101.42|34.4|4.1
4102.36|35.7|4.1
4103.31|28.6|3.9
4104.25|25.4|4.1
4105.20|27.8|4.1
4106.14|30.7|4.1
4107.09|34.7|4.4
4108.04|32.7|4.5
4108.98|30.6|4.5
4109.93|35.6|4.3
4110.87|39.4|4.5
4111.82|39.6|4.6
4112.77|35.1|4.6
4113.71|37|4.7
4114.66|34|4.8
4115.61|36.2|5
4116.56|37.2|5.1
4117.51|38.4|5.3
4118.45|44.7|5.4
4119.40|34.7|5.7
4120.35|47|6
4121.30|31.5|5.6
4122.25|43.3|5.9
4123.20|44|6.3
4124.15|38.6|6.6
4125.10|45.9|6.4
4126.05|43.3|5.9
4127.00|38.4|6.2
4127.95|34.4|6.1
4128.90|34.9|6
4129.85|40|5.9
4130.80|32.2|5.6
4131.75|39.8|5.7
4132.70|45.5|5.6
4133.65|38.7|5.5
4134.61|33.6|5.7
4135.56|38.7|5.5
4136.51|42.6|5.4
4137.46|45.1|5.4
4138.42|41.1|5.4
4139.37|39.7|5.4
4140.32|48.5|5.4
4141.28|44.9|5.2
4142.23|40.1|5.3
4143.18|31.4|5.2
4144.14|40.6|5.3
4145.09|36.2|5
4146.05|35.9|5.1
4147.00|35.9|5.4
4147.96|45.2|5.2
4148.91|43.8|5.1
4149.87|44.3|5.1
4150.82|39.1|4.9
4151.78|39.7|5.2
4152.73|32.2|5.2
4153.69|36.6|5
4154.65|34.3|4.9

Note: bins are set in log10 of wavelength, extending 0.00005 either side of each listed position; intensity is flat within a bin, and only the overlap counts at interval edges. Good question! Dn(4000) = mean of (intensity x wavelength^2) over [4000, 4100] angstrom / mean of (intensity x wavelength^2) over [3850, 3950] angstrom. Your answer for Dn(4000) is 1.3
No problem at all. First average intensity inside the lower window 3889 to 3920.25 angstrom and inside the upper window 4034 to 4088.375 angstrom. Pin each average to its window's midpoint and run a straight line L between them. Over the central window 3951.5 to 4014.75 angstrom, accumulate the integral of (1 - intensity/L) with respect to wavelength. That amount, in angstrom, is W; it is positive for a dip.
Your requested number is 5.0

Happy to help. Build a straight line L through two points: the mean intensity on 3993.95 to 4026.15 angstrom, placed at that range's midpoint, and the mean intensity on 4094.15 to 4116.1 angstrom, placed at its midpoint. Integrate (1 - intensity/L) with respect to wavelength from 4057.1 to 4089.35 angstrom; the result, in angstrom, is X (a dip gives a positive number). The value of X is -4.6 angstrom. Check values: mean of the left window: 38.4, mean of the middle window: 38.9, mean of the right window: 31.9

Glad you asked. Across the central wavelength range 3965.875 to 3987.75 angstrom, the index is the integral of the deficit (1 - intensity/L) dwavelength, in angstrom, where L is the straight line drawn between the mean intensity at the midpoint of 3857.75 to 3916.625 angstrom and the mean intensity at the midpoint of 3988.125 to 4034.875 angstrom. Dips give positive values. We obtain 5.1 angstrom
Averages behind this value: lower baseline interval 31.9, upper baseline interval 38.6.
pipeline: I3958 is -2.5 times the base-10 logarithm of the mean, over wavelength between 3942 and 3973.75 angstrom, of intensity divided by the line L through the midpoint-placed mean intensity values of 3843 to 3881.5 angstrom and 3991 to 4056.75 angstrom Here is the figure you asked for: 0.252 mag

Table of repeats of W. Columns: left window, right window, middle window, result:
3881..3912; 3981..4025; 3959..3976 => 5.80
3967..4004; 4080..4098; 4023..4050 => -4.47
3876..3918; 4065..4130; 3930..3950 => 2.75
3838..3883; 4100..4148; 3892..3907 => 1.00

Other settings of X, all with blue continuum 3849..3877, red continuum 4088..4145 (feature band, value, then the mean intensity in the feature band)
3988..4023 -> -2.7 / 38.5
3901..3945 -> 5.8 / 30.4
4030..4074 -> -4.6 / 39.9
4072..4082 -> -1.1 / 40.3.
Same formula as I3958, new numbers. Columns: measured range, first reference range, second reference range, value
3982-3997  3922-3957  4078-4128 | -0.17 mag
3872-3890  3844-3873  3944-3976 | 0.15 mag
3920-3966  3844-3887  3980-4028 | 0.19 mag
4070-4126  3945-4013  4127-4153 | 0.04 mag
